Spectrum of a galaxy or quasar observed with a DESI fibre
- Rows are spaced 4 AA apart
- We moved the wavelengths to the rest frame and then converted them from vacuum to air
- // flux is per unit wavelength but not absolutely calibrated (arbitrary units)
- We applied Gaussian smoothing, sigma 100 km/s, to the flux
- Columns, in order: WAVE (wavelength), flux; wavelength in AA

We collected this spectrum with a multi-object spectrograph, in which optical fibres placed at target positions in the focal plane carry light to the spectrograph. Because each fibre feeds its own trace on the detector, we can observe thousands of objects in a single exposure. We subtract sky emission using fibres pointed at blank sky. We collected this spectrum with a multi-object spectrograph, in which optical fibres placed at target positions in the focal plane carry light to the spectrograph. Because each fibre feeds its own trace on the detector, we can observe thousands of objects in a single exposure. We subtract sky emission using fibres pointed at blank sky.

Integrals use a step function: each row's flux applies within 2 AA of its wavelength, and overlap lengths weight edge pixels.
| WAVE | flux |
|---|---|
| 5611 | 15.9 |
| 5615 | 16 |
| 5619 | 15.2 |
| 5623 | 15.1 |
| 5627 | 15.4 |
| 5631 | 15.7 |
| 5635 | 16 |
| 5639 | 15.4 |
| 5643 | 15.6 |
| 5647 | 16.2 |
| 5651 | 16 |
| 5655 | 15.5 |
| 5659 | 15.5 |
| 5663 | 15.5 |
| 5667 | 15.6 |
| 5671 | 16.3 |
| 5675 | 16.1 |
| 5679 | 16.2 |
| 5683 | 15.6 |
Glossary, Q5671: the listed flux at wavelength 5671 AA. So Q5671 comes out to 16.3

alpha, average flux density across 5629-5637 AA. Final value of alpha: 15.8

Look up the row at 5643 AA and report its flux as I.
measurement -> 15.6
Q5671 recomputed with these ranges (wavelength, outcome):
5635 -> 16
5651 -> 16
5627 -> 15.4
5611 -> 15.9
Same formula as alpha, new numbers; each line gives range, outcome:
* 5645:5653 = 16.1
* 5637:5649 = 15.7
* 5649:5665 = 15.6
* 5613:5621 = 15.6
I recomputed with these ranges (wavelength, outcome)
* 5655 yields 15.5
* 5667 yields 15.6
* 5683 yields 15.6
